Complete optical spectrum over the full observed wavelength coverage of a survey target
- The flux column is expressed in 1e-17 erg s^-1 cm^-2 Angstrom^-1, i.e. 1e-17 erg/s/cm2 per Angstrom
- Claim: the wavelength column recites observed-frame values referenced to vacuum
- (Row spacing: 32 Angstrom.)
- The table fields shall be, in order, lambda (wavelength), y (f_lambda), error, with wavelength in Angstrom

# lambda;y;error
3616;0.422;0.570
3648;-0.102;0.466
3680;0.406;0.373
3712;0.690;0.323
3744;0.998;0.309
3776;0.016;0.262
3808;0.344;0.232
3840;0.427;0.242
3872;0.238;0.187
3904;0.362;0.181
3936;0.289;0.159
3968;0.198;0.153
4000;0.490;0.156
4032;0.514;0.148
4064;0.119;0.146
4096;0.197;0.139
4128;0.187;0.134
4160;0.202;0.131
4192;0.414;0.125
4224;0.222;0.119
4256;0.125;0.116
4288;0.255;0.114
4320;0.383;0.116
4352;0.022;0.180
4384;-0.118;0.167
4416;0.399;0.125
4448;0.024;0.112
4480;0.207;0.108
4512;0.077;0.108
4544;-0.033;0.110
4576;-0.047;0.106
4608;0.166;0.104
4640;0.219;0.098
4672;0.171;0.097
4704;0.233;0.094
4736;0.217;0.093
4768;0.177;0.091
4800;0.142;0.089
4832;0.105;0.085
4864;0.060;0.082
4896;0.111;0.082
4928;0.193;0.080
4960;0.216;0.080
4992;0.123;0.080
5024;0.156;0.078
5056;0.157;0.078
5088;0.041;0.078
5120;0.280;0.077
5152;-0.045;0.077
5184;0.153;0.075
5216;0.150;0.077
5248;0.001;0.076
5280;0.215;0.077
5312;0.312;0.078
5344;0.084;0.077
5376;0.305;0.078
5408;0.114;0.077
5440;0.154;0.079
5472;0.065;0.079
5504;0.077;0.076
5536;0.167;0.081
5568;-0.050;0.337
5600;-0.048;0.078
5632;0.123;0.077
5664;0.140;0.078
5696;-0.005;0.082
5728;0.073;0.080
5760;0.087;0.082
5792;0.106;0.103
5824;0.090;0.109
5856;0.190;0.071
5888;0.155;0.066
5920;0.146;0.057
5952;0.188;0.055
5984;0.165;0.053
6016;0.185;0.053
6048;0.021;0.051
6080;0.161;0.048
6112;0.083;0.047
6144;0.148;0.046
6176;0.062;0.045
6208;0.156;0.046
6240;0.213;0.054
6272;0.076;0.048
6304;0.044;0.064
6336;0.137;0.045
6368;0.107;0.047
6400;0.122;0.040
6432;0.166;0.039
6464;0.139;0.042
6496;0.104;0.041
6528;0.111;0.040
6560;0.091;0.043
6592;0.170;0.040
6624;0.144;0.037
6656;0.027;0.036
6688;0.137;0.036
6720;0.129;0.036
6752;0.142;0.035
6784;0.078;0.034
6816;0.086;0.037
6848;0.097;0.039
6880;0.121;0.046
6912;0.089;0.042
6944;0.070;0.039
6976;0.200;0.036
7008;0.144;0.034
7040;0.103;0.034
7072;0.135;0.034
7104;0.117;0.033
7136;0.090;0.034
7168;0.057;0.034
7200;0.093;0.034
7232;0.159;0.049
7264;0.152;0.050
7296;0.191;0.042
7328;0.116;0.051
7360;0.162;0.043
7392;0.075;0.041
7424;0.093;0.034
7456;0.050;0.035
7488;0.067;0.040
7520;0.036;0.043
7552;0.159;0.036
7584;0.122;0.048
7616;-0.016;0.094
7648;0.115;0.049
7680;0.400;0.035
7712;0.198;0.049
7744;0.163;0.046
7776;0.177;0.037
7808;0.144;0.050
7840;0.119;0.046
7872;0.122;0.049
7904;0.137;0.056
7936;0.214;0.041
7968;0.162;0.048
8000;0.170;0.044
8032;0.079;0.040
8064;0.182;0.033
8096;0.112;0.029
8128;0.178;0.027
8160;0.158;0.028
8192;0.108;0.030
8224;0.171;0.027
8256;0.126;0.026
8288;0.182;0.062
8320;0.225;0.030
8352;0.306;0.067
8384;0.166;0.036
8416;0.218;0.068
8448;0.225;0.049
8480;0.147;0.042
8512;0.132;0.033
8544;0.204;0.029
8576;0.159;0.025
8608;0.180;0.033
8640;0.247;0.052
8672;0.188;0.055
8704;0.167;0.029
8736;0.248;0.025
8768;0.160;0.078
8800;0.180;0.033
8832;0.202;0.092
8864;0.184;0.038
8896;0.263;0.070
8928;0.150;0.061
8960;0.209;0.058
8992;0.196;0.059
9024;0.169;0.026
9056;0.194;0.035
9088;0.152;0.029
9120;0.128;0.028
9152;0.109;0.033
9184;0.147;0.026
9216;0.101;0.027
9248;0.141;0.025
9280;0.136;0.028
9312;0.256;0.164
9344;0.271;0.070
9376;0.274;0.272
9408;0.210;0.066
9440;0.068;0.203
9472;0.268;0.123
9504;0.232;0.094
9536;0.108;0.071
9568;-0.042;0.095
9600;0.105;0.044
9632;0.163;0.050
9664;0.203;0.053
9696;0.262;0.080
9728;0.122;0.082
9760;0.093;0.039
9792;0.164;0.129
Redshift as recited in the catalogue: 1.06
